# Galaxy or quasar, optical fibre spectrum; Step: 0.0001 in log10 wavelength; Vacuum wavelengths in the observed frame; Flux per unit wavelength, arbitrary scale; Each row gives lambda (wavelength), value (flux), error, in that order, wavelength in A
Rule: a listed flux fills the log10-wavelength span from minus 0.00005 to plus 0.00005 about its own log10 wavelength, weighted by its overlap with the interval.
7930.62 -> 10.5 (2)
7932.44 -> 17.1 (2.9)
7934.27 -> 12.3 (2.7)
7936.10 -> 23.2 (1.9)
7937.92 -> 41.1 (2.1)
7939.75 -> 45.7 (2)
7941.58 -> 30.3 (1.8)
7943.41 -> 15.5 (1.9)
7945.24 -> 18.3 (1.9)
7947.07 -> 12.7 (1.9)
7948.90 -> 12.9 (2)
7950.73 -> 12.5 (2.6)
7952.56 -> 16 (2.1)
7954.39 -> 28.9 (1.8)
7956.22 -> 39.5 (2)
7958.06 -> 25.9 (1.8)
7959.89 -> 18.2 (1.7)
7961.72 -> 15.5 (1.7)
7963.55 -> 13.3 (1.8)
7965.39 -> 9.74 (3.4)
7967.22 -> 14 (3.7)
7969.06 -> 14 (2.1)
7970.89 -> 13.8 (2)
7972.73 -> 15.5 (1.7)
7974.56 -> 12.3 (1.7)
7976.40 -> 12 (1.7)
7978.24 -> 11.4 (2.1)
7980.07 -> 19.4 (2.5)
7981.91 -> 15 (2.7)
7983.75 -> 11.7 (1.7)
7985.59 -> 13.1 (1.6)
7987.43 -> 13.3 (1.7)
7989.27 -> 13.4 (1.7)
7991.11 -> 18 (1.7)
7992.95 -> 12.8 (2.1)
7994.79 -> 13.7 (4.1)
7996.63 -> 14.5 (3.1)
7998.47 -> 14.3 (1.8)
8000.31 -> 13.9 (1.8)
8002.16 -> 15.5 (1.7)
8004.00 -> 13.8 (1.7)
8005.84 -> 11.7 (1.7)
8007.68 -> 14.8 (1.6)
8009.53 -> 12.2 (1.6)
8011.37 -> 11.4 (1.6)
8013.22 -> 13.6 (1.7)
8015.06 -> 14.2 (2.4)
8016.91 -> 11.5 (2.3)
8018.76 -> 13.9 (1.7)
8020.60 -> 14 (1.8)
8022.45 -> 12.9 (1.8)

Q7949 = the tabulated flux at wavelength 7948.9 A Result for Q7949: 12.9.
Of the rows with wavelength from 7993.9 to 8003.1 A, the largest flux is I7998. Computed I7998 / 15.5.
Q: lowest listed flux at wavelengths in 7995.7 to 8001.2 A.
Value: 13.9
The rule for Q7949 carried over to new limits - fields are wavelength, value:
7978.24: 11.4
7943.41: 15.5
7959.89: 18.2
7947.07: 12.7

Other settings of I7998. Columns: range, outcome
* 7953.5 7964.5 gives 39.5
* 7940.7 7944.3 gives 30.3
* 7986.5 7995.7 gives 18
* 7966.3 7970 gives 14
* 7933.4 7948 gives 45.7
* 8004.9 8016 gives 14.8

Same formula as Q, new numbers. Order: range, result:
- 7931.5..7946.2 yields 12.3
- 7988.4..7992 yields 13.4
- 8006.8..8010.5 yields 12.2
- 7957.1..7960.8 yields 18.2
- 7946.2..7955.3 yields 12.5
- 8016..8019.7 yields 11.5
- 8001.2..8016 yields 11.4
